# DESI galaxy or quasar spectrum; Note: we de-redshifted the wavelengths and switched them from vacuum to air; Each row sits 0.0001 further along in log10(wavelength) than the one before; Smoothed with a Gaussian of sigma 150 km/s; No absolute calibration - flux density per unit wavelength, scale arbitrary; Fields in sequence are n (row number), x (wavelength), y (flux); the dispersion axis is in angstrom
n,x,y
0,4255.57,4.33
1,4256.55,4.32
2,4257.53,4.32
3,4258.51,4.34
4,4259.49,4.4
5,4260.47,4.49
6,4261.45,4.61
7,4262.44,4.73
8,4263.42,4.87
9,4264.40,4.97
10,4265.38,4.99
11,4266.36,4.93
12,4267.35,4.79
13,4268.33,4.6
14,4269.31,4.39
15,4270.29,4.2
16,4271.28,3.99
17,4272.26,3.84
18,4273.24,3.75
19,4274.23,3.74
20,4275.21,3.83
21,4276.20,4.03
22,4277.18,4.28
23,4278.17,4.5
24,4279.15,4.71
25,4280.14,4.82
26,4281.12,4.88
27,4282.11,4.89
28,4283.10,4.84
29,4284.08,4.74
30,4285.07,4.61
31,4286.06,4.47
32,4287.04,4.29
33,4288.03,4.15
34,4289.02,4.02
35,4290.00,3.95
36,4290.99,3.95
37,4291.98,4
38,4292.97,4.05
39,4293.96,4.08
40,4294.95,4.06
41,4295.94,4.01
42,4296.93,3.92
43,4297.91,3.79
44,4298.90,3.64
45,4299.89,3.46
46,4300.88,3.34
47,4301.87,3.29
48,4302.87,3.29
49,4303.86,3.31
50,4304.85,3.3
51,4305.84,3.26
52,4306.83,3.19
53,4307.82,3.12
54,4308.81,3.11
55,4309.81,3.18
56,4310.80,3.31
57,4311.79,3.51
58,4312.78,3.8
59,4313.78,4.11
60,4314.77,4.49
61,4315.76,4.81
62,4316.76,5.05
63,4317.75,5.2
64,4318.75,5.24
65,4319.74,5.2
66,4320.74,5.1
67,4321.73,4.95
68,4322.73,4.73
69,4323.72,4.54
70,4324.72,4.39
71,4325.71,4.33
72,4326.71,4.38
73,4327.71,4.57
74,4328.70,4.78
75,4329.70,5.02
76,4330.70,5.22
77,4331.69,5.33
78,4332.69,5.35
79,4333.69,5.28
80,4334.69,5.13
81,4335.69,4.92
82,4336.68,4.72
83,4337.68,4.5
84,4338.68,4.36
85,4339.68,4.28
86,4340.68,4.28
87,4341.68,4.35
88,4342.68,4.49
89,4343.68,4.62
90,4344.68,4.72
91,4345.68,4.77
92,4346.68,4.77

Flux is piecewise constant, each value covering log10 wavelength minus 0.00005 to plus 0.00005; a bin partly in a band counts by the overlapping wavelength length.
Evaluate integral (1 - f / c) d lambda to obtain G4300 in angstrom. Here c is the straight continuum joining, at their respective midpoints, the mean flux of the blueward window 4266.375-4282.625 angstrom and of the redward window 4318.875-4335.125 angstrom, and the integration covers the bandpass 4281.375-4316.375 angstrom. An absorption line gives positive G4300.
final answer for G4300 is 5.4 angstrom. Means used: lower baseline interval 4.34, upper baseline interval 4.9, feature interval 3.88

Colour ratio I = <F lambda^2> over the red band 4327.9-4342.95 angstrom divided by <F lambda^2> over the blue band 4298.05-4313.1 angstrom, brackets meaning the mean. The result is 1.45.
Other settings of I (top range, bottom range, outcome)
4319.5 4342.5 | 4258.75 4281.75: 1.10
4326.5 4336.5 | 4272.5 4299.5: 1.21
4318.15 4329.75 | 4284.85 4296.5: 1.17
